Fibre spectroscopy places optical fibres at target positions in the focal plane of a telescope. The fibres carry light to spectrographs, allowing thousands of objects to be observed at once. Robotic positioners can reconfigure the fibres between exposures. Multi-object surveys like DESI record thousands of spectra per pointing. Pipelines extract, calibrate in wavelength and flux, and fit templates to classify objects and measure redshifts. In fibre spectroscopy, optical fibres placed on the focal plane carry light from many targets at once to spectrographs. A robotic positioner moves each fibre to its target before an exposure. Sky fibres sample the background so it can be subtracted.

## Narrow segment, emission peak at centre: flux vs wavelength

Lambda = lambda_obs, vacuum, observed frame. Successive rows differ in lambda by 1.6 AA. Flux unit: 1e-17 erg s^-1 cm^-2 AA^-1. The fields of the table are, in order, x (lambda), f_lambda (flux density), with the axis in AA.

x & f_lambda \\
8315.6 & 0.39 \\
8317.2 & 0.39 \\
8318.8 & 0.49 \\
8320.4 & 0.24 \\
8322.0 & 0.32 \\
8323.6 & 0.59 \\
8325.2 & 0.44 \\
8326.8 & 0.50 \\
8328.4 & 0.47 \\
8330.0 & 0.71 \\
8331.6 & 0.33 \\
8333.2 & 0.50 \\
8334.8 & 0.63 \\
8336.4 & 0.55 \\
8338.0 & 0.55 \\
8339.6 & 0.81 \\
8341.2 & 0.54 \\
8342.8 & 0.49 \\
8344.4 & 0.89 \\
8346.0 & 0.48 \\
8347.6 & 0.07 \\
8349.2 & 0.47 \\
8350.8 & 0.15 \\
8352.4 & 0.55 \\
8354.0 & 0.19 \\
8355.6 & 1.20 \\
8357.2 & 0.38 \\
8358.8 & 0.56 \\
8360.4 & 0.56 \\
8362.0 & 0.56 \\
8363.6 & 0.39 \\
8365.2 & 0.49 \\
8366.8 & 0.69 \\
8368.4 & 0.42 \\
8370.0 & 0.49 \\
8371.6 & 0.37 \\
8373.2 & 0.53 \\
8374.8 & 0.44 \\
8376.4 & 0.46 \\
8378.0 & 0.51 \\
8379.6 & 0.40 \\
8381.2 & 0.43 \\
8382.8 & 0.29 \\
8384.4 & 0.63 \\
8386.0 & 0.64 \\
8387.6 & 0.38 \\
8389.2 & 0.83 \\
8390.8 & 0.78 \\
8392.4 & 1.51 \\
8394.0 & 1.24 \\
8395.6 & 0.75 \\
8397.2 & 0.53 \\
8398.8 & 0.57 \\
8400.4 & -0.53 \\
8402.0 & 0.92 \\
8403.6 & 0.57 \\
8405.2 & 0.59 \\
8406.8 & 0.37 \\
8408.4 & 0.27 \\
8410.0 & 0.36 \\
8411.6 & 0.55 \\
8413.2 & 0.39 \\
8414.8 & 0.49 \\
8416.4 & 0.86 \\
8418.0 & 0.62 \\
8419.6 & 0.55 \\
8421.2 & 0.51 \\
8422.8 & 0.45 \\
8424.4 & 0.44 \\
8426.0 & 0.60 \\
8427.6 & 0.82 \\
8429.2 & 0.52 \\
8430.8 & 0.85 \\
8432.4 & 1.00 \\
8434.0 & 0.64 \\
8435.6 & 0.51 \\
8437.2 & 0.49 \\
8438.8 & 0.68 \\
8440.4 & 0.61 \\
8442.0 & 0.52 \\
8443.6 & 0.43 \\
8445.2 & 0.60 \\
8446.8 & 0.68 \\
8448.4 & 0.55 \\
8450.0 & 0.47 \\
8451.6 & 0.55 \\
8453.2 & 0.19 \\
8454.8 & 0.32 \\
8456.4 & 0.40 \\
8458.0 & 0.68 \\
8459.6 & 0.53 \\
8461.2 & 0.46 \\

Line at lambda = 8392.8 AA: H-gamma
